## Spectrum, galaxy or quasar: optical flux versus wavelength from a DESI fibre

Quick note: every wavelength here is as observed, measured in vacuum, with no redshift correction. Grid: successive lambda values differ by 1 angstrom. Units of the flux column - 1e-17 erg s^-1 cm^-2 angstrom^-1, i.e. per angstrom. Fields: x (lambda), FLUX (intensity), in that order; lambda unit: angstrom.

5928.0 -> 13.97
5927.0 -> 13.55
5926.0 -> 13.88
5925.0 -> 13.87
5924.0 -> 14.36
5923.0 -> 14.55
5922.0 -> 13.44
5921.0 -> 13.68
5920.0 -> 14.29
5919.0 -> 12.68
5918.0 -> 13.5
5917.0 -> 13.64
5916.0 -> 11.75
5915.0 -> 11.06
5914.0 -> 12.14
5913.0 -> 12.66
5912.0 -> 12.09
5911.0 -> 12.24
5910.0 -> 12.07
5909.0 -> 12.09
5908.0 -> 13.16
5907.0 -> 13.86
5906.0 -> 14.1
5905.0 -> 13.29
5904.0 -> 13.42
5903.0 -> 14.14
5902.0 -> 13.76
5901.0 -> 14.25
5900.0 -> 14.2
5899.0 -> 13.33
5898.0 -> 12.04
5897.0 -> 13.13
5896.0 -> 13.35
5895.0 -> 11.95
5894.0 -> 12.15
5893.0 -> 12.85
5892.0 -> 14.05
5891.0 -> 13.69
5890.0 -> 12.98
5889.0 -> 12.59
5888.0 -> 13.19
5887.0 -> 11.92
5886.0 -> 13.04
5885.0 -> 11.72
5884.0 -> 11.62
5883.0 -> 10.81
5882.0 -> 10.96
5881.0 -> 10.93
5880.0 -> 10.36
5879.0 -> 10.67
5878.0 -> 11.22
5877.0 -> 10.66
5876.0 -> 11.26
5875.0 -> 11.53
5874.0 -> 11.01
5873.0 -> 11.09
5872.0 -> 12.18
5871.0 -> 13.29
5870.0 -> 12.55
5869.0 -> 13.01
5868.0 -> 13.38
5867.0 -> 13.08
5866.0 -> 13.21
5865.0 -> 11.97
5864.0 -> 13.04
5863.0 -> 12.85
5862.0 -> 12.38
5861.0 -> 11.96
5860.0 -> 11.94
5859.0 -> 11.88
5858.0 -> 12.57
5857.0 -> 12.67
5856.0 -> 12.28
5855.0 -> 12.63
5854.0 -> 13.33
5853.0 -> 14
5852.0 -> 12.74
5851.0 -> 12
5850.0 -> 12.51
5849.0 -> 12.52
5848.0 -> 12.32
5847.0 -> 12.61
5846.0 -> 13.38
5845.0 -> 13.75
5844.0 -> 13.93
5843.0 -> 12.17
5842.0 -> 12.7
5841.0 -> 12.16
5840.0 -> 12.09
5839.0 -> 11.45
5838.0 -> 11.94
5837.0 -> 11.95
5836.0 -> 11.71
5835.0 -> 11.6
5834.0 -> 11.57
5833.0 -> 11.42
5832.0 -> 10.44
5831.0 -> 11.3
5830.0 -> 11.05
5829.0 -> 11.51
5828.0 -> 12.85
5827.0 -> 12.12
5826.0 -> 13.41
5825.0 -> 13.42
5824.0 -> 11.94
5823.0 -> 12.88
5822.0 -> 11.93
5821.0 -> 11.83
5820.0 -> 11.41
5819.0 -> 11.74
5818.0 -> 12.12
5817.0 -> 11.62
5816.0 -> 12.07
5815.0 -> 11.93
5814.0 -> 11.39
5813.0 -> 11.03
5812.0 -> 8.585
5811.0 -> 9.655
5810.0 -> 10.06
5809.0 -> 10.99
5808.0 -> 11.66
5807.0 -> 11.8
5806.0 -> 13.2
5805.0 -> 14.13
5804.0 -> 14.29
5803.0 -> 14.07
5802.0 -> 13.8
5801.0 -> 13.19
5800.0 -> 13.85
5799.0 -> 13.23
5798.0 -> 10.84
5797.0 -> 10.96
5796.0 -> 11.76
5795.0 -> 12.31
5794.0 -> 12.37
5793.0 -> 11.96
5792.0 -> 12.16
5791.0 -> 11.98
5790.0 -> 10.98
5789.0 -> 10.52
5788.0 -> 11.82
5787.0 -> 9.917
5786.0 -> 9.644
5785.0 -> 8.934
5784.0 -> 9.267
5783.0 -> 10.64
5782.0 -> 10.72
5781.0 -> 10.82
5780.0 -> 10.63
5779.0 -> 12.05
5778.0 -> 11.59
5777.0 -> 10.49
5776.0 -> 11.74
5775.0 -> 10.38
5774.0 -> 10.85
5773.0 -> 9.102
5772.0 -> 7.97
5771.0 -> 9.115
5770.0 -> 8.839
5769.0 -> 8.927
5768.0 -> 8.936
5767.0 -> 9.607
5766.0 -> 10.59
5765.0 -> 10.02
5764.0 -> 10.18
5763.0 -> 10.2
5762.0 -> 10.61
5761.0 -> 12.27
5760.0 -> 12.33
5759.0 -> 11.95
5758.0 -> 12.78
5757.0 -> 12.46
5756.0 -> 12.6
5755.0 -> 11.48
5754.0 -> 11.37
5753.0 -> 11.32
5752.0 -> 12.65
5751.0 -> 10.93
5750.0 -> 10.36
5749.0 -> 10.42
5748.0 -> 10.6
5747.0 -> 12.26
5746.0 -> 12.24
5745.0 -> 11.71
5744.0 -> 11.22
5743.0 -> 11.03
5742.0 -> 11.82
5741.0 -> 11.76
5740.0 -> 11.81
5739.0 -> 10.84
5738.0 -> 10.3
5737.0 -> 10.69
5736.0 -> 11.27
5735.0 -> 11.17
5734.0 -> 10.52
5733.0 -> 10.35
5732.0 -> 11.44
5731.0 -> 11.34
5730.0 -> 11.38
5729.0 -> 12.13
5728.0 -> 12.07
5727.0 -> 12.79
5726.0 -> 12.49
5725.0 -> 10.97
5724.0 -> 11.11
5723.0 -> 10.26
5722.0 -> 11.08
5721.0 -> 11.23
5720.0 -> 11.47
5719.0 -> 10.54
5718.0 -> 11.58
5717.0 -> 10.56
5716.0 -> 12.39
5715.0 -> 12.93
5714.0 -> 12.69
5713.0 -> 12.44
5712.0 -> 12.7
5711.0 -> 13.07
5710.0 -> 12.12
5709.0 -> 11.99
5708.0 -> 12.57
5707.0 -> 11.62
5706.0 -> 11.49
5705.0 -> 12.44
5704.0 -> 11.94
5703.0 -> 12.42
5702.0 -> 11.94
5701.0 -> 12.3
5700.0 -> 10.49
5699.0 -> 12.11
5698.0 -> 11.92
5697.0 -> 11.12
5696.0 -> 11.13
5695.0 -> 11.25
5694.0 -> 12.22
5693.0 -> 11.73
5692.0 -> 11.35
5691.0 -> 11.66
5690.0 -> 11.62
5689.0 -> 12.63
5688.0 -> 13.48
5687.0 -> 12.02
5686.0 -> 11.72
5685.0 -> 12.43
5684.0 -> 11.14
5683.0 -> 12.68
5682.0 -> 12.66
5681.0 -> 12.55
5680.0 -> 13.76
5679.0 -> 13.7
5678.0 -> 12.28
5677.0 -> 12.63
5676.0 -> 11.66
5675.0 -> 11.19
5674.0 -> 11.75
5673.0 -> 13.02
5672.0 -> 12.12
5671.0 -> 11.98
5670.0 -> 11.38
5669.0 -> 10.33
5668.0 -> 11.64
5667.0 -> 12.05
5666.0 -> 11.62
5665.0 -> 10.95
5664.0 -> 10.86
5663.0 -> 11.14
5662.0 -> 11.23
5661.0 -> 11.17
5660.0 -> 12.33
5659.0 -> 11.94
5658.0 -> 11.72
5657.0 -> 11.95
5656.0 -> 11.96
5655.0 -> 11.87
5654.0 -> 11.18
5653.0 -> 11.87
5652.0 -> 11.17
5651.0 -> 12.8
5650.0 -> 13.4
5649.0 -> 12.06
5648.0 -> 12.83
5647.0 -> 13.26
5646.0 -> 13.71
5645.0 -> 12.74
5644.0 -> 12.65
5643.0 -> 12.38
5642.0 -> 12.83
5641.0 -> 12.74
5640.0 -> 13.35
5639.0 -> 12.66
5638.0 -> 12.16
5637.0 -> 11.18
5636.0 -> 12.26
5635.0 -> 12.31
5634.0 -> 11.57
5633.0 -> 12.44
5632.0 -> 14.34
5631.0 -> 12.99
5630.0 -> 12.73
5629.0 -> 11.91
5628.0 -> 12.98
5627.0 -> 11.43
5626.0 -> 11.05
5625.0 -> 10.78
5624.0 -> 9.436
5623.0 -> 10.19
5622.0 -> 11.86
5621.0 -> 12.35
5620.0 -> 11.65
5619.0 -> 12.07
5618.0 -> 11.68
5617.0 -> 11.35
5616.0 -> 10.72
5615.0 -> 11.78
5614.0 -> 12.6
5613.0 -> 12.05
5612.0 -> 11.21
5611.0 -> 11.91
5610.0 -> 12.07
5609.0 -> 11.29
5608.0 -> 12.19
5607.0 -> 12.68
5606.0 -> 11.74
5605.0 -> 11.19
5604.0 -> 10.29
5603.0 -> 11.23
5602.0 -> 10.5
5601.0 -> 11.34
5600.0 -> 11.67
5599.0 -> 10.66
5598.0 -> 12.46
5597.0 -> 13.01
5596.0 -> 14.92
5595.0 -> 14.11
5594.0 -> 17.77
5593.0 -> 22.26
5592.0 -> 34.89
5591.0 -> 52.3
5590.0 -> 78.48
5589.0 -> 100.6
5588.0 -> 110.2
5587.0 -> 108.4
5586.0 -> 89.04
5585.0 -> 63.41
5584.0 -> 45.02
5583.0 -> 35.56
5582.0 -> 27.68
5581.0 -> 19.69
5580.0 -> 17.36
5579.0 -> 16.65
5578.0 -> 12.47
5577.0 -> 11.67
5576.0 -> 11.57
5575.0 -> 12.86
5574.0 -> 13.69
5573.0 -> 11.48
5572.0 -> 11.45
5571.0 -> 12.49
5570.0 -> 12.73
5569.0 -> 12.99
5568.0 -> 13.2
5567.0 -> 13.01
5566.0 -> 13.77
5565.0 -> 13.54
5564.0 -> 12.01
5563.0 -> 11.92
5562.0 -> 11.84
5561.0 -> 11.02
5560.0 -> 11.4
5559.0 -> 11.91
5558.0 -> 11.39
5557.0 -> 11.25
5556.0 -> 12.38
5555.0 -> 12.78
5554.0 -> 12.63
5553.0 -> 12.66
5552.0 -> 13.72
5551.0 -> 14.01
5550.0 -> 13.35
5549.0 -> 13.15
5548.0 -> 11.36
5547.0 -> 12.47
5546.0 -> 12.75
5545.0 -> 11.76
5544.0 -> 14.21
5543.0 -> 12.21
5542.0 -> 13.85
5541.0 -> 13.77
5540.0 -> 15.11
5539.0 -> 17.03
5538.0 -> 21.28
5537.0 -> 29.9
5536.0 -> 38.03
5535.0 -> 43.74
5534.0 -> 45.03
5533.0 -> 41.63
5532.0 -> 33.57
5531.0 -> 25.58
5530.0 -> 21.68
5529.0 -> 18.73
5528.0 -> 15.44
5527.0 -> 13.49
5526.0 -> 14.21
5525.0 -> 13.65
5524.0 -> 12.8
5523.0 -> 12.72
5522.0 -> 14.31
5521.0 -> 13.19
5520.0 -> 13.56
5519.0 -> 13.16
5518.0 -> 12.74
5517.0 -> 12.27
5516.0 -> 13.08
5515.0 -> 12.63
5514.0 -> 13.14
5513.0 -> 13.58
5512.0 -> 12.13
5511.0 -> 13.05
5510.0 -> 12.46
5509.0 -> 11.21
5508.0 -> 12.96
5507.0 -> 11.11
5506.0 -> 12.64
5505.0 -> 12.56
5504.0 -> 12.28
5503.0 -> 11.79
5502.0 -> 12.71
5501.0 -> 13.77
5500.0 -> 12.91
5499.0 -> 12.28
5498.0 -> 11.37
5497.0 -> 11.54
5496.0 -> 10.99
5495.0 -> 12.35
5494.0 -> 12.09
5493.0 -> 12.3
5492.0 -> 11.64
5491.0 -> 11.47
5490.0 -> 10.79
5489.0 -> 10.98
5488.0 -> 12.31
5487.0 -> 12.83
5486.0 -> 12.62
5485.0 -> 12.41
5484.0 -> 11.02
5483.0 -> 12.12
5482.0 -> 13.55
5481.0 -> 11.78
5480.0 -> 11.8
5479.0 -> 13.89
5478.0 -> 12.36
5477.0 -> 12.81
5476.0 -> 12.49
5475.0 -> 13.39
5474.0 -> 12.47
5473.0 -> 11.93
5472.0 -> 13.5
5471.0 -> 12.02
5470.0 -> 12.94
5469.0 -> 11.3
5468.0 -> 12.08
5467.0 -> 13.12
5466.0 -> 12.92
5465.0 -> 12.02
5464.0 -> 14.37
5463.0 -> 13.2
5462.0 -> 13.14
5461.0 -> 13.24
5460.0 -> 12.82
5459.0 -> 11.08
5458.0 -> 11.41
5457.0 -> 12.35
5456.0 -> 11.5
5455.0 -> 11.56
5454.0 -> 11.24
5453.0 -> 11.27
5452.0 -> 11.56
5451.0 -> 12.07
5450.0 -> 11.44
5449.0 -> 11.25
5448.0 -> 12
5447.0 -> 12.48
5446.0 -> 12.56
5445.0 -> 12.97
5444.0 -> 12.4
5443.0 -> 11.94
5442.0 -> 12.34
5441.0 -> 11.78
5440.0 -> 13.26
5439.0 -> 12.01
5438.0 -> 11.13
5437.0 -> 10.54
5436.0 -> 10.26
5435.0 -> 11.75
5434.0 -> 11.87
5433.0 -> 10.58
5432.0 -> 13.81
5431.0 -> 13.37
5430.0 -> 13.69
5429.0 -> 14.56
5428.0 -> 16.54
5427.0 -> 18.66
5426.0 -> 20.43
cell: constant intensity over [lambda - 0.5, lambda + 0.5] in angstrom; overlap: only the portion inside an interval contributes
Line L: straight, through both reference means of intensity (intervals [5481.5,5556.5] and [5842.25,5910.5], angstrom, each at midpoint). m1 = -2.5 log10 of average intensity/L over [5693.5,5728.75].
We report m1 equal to 0.17 mag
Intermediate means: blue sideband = 15.3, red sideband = 12.6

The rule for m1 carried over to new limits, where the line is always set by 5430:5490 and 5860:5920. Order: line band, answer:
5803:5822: 0.07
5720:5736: 0.10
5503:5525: -0.04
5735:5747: 0.10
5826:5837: 0.07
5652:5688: 0.04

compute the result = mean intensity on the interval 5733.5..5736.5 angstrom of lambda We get 11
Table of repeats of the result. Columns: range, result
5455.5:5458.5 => 11.8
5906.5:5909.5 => 13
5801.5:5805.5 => 14.1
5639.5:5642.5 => 13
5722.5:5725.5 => 10.8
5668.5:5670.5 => 10.9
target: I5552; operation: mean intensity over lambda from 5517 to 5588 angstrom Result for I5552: 20.6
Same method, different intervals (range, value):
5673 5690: 12.4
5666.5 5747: 11.8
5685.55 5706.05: 11.9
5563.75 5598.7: 31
